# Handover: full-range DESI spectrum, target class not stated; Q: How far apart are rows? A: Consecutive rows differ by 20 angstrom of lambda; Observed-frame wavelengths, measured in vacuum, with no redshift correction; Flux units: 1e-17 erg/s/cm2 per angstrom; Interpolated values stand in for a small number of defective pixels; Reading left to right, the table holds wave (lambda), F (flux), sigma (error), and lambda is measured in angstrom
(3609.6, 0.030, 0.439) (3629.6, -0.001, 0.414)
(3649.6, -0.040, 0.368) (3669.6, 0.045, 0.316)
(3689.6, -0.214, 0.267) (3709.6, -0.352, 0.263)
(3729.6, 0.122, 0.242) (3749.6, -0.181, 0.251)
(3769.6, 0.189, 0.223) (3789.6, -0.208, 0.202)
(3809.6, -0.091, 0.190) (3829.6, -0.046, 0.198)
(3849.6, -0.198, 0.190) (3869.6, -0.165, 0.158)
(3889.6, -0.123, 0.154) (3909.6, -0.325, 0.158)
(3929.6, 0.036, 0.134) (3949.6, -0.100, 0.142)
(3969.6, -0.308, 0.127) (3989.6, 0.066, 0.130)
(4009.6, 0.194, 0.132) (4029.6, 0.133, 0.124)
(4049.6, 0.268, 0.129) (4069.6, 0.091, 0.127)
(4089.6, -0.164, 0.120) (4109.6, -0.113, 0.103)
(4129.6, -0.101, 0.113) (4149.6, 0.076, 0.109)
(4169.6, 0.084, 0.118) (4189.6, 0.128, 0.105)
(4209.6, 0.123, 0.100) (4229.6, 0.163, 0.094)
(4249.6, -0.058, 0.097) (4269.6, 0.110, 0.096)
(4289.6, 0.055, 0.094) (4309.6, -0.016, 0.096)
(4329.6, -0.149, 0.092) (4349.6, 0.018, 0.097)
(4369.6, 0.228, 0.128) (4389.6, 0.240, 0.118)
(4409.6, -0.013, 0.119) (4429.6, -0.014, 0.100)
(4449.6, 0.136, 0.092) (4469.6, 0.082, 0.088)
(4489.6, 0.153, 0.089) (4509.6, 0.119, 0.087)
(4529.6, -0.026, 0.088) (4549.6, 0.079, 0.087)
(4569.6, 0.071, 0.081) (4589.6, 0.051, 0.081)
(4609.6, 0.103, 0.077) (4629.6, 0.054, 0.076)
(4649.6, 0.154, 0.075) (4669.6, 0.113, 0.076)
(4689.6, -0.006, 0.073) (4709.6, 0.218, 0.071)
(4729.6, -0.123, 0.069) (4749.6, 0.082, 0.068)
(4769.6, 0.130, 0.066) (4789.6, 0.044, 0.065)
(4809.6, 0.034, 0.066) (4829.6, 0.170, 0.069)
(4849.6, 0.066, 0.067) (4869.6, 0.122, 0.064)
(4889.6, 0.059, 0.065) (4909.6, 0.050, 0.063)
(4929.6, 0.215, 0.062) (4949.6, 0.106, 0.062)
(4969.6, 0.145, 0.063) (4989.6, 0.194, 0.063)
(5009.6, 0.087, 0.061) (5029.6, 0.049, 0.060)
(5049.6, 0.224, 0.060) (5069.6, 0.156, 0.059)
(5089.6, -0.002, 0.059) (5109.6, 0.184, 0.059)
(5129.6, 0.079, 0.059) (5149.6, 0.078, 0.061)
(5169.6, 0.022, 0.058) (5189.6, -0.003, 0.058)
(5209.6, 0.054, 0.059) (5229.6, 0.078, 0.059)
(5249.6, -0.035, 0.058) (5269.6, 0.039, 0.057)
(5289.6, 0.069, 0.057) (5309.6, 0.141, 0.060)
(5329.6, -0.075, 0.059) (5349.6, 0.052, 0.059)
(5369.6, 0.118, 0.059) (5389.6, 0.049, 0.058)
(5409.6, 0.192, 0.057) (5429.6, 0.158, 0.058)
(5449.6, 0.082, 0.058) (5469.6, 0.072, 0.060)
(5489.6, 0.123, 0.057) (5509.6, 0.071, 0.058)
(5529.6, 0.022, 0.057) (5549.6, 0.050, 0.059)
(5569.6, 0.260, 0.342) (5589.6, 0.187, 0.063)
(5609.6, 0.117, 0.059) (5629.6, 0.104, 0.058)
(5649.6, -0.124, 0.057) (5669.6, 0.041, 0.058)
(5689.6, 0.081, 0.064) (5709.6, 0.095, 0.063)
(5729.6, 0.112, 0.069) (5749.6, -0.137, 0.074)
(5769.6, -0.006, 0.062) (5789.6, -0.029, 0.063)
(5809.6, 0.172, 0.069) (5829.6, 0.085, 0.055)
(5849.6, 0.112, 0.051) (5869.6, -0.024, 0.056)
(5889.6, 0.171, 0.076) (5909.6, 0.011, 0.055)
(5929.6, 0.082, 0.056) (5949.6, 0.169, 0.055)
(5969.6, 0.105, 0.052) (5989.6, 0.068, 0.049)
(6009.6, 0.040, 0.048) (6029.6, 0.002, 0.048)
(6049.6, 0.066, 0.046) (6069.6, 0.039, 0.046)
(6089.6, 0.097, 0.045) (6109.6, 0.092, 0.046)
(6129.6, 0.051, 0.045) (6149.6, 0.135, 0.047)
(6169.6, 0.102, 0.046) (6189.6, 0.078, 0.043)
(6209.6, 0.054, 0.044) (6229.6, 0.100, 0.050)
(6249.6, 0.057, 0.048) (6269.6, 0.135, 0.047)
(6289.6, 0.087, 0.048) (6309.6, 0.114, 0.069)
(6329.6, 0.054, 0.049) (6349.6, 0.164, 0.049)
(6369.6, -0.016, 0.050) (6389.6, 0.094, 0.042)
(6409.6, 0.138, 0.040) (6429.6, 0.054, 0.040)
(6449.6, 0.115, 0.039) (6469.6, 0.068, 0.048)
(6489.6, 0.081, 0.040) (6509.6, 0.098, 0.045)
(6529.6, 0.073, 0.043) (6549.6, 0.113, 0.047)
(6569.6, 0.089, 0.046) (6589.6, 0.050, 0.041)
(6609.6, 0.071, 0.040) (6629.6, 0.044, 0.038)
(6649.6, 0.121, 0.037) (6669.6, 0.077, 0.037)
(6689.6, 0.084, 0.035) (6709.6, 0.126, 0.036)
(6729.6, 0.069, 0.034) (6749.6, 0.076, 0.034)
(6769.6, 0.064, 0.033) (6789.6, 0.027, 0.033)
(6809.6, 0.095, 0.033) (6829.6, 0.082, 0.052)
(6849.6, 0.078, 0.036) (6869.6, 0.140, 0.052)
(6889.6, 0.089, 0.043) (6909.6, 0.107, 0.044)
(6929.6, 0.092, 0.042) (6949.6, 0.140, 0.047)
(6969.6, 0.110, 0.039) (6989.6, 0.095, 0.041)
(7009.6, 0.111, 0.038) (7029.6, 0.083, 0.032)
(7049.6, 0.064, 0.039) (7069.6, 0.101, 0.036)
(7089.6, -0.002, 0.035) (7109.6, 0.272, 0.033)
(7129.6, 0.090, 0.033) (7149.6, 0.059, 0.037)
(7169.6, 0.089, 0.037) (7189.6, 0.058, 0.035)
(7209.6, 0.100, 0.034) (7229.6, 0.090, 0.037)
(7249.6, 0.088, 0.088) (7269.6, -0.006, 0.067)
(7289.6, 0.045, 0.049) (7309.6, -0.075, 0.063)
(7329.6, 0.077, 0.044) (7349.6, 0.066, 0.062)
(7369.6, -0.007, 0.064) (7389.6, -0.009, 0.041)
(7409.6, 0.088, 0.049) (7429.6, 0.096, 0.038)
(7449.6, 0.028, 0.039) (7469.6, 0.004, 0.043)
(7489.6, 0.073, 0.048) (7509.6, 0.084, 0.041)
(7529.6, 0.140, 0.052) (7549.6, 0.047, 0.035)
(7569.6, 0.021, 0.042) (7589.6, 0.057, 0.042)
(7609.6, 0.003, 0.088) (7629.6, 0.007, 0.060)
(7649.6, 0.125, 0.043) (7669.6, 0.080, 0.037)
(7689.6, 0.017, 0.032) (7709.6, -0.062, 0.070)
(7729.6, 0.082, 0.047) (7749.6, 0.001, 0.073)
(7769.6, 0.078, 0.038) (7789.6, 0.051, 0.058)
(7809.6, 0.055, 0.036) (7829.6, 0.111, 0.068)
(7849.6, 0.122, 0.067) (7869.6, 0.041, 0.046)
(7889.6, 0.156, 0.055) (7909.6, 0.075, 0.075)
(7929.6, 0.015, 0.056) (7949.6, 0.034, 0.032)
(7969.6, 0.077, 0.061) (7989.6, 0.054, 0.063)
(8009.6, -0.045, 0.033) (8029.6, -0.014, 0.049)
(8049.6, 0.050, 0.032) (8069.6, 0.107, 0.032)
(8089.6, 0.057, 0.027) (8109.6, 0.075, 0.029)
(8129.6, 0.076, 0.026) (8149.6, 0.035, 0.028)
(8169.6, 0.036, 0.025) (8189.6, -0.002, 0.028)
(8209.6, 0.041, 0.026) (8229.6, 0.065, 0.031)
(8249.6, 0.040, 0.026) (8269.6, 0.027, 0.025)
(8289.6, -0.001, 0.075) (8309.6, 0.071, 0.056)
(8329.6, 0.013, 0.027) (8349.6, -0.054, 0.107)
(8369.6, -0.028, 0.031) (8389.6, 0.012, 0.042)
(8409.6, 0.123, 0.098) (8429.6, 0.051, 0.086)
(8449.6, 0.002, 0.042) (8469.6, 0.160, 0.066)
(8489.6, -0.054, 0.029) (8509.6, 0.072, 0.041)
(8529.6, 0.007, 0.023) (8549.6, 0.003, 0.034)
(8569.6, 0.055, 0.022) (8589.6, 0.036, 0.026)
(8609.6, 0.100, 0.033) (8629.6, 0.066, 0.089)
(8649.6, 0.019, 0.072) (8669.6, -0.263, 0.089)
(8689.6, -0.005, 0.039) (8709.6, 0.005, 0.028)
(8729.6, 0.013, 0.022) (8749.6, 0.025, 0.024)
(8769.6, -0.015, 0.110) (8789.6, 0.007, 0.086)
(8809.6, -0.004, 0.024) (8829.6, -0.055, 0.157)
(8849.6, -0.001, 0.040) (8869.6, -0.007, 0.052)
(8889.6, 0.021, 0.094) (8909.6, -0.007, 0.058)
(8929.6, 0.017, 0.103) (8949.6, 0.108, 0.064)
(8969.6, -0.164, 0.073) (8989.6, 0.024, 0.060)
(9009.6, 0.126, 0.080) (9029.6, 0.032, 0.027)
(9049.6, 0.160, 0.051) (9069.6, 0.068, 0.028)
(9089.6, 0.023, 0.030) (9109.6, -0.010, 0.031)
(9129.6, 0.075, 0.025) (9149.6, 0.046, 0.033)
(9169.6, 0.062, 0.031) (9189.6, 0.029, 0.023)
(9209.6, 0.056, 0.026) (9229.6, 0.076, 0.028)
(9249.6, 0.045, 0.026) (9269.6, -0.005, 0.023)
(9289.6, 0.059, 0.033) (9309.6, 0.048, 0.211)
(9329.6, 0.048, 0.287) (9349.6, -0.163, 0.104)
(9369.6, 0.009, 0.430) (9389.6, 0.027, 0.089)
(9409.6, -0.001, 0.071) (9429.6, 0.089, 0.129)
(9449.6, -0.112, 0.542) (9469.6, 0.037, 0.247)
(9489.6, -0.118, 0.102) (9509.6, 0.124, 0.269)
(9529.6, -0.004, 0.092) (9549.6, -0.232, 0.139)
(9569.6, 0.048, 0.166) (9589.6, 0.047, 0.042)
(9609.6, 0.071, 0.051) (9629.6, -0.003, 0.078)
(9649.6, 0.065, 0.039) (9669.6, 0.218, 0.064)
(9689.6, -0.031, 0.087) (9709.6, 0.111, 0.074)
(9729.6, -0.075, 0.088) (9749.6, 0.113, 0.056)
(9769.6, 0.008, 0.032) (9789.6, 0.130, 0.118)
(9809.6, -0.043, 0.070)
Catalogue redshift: 0.083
